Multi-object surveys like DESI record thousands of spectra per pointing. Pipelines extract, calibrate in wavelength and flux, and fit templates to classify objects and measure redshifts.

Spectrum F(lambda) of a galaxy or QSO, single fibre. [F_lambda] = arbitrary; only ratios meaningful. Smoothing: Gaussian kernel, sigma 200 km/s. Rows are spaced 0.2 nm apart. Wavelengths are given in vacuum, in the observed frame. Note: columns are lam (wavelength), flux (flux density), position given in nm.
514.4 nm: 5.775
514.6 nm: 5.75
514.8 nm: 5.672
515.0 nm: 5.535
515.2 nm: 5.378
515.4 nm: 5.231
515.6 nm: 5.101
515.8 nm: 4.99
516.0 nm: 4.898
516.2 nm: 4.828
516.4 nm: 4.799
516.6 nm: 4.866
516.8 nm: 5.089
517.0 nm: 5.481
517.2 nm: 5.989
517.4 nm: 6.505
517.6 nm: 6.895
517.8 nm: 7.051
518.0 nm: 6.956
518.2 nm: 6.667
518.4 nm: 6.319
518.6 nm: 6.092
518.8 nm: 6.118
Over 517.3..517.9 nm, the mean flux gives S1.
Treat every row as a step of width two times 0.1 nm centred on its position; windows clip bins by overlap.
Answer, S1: 6.82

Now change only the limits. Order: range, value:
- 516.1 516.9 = 4.9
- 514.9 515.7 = 5.31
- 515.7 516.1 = 4.94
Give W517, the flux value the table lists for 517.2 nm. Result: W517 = 5.989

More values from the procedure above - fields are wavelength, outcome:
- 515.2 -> 5.378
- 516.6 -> 4.866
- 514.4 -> 5.775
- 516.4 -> 4.799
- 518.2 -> 6.667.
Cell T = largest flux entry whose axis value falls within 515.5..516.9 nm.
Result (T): 5.101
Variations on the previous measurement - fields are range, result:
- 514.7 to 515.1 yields 5.672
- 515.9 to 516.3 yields 4.898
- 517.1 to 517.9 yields 7.051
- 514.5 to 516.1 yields 5.75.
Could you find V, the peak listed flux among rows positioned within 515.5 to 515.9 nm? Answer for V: 5.101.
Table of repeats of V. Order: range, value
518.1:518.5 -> 6.667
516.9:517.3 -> 5.989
